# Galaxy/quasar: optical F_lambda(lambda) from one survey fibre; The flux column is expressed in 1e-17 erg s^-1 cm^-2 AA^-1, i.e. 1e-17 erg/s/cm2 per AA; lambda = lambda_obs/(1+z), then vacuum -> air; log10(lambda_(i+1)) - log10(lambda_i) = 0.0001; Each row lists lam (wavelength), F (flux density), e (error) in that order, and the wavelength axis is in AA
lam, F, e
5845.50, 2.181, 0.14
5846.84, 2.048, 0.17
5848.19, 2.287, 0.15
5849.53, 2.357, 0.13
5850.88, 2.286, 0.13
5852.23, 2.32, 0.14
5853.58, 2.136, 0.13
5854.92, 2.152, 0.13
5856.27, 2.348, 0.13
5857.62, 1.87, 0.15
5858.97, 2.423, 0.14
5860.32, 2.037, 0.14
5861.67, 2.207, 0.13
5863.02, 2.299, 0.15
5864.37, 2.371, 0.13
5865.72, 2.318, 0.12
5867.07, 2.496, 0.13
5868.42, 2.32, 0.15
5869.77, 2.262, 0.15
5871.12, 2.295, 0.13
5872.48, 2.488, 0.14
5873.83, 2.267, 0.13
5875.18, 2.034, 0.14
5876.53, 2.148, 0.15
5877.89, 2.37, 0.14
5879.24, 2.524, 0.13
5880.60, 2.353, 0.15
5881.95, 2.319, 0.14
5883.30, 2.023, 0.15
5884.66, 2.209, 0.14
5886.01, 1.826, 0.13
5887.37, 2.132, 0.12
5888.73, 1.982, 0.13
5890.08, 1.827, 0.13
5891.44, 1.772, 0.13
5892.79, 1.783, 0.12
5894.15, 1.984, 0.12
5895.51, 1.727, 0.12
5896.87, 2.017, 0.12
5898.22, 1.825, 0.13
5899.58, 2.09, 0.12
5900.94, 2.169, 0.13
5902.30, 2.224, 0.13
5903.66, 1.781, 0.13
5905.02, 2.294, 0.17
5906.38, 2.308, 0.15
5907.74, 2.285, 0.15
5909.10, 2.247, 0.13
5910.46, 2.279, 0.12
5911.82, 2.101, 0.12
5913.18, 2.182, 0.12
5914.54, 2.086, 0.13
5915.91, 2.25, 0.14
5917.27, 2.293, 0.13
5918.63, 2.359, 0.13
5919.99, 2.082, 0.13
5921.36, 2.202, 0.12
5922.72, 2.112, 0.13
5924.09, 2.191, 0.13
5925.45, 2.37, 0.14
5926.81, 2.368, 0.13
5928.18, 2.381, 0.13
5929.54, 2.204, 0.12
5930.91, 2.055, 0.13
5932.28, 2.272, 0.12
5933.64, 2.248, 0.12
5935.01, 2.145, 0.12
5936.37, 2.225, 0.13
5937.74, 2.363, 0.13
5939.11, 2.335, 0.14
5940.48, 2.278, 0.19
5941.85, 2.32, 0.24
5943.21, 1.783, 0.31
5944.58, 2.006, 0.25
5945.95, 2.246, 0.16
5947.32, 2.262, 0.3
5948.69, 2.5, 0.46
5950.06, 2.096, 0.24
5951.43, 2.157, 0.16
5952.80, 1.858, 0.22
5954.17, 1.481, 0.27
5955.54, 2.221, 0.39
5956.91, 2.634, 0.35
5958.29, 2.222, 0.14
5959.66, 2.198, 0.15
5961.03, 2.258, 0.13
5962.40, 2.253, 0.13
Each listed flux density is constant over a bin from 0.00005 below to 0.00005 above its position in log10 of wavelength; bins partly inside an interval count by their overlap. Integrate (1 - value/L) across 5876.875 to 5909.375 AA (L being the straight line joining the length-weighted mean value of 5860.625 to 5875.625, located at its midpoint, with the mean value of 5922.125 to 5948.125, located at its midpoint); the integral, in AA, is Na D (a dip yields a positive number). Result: 2.7 AA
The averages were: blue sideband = 2.3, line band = 2.08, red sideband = 2.22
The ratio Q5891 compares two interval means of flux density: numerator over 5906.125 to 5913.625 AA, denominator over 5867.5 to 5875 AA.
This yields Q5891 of 1.0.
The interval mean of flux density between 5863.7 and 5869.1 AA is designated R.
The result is 2.38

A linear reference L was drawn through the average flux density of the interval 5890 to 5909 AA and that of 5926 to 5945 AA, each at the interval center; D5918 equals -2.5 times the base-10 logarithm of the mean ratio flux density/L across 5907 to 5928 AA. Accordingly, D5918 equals -0.06 mag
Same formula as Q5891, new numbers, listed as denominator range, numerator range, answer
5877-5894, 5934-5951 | 1.06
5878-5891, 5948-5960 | 1.01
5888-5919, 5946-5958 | 1.04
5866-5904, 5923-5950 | 1.05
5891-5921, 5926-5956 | 1.03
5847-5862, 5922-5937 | 1.01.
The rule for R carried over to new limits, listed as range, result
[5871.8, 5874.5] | 2.38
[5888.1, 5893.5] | 1.84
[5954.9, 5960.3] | 2.32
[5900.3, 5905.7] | 2.12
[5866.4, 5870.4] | 2.36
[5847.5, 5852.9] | 2.31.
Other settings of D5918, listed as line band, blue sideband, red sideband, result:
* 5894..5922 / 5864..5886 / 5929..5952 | 0.05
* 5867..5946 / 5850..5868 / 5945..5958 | 0.02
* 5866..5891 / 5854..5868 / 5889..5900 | -0.08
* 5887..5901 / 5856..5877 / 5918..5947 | 0.17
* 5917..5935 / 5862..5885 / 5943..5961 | -0.02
